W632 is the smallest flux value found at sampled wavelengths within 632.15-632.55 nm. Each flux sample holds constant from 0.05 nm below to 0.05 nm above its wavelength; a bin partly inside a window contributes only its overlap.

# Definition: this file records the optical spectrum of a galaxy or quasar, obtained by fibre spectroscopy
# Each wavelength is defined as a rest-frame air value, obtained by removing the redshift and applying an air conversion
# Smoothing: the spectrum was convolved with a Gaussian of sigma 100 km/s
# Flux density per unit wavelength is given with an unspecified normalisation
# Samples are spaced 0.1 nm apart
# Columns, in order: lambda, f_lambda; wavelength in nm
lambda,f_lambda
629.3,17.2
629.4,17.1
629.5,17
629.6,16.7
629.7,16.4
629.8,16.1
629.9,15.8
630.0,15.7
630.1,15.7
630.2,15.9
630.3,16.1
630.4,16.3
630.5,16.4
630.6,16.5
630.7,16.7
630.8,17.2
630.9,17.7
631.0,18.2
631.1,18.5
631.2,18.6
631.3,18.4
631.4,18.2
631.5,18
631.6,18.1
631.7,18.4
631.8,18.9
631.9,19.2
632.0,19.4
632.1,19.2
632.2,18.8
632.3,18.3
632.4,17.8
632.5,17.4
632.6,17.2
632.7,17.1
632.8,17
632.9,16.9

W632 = 17.4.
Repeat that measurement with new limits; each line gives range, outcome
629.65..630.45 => 15.7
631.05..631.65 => 18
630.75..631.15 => 17.2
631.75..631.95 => 18.9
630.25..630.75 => 16.1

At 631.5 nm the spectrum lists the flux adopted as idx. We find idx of 18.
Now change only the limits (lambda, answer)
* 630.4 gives 16.3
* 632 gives 19.4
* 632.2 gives 18.8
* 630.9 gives 17.7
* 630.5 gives 16.4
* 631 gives 18.2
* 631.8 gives 18.9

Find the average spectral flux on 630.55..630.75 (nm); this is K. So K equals 16.6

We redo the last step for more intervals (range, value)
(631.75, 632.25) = 19.1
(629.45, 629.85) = 16.6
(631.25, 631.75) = 18.2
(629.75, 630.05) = 15.9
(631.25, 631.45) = 18.3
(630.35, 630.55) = 16.3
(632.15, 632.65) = 17.9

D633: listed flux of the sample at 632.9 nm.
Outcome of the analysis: 16.9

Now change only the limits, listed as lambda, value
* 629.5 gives 17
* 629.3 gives 17.2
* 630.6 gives 16.5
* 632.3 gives 18.3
